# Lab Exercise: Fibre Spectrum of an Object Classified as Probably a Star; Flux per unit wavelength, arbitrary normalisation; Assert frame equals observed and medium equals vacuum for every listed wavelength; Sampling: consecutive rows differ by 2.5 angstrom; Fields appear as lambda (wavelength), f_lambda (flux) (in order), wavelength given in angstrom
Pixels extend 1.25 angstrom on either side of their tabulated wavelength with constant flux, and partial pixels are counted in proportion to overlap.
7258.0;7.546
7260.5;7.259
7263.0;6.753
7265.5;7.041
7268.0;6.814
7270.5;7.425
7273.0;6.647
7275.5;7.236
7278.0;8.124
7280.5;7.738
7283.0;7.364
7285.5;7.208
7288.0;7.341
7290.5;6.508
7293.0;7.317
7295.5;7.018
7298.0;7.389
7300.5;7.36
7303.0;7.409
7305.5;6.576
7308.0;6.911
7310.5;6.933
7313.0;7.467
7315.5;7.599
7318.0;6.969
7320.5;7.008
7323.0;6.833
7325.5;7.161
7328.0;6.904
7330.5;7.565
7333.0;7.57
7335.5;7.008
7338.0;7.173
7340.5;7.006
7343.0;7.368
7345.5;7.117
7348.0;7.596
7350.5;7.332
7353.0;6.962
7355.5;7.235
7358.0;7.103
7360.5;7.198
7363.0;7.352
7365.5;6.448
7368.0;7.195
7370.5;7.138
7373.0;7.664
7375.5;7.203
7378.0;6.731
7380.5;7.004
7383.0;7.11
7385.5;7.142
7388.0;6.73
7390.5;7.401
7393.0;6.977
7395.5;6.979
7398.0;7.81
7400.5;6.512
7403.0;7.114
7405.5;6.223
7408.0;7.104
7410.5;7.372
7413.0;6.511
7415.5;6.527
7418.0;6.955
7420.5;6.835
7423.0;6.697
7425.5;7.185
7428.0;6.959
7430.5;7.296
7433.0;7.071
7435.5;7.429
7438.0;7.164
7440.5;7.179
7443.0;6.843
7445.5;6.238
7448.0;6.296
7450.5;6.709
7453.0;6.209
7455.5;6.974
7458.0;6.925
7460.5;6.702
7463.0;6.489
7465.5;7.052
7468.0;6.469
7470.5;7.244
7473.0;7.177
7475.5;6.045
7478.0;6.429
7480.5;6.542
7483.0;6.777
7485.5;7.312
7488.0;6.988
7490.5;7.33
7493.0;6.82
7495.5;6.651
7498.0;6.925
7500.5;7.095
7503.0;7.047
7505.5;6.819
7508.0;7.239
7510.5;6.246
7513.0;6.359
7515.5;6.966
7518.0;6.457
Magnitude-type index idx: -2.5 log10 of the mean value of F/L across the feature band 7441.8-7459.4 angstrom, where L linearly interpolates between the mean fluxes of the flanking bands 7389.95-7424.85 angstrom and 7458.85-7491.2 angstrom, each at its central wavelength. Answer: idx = 0.04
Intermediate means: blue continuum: 6.92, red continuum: 6.8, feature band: 6.6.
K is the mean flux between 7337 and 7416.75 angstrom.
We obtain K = 7.07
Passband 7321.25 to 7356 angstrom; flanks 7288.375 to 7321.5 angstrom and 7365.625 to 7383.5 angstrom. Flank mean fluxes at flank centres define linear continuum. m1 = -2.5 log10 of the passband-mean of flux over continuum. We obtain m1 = -0.01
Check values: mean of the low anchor 7.12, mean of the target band 7.2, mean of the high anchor 7.11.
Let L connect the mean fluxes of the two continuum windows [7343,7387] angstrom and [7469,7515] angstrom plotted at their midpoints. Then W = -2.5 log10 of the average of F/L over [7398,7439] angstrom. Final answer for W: 0.01 mag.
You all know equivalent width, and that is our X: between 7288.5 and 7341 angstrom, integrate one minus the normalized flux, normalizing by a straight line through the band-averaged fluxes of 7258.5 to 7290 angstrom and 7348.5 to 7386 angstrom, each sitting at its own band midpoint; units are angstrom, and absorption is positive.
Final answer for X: 0.4 angstrom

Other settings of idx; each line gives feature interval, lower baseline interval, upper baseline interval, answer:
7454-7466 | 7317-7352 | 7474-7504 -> 0.015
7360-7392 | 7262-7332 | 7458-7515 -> -0.012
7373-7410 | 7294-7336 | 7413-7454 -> -0.012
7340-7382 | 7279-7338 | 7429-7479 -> -0.017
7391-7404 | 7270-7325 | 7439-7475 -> -0.029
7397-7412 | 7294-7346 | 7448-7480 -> -0.019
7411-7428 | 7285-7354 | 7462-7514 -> 0.021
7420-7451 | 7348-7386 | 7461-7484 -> -0.012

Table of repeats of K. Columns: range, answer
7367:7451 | 6.98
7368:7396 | 7.11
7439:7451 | 6.66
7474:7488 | 6.66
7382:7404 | 7.09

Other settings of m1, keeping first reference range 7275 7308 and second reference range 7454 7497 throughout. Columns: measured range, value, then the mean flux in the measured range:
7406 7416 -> 0.02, 6.86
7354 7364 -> -0.02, 7.21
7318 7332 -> 0.01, 7.09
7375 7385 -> 0.01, 7.01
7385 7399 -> -0.02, 7.16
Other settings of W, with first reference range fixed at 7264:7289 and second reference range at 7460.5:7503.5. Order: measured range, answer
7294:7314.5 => 0.013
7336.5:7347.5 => -0.007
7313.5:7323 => 0.005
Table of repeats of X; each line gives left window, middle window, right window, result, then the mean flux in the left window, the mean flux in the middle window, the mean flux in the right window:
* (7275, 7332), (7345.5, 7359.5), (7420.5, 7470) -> -0.3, 7.22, 7.23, 6.84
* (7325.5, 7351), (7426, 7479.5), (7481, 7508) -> 1.8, 7.26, 6.81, 6.98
